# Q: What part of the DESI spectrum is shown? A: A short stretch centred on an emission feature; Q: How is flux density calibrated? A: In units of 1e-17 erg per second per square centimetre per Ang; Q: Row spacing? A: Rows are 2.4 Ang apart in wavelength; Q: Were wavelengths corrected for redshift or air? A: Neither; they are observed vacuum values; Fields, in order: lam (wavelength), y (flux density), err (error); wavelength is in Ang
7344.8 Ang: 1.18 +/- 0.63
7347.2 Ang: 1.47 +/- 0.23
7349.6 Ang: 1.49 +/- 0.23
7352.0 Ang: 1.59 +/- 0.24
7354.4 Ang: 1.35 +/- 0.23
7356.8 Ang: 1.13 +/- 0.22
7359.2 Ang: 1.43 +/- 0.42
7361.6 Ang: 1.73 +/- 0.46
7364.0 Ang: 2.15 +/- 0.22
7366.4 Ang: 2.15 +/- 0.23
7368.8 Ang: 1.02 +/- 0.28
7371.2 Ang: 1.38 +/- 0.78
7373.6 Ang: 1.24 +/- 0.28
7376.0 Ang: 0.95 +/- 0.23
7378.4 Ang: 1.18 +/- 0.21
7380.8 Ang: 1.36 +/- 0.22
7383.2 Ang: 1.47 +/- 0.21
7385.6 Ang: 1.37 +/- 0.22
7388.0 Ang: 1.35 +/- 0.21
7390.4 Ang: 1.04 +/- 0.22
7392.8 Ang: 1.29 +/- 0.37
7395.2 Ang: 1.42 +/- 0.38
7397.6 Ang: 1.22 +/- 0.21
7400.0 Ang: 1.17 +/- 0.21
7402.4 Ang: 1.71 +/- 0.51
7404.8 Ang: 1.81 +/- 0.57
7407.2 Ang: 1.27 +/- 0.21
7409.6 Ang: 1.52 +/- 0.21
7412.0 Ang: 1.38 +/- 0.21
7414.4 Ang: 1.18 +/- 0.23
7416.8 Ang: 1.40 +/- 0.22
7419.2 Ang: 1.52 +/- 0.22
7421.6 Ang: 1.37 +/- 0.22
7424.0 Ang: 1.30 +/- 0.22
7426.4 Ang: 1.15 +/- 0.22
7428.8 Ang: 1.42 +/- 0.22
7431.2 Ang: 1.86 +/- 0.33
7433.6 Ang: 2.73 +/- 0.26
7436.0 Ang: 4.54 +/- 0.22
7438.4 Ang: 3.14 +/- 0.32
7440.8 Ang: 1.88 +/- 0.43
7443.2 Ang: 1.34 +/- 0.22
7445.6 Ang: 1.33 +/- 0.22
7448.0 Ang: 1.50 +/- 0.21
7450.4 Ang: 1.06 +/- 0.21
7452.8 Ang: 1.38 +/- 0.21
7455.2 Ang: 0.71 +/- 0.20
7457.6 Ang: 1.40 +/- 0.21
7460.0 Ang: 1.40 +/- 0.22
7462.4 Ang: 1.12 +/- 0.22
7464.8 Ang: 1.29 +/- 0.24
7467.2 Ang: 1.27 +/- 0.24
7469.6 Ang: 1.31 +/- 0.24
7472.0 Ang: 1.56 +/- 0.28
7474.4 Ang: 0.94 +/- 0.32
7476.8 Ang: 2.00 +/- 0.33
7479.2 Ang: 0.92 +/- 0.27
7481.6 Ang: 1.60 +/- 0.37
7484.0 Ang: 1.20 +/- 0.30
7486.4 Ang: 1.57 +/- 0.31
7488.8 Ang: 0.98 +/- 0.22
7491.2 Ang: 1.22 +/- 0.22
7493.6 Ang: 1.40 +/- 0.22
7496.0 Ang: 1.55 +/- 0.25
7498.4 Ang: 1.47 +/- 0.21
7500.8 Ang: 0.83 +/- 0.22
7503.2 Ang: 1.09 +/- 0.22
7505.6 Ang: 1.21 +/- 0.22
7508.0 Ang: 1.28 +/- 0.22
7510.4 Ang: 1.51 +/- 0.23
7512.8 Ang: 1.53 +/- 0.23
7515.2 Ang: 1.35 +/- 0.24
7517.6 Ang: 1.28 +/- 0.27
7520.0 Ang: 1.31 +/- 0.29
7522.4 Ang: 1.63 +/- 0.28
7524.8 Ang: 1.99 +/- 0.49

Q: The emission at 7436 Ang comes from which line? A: [O III]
